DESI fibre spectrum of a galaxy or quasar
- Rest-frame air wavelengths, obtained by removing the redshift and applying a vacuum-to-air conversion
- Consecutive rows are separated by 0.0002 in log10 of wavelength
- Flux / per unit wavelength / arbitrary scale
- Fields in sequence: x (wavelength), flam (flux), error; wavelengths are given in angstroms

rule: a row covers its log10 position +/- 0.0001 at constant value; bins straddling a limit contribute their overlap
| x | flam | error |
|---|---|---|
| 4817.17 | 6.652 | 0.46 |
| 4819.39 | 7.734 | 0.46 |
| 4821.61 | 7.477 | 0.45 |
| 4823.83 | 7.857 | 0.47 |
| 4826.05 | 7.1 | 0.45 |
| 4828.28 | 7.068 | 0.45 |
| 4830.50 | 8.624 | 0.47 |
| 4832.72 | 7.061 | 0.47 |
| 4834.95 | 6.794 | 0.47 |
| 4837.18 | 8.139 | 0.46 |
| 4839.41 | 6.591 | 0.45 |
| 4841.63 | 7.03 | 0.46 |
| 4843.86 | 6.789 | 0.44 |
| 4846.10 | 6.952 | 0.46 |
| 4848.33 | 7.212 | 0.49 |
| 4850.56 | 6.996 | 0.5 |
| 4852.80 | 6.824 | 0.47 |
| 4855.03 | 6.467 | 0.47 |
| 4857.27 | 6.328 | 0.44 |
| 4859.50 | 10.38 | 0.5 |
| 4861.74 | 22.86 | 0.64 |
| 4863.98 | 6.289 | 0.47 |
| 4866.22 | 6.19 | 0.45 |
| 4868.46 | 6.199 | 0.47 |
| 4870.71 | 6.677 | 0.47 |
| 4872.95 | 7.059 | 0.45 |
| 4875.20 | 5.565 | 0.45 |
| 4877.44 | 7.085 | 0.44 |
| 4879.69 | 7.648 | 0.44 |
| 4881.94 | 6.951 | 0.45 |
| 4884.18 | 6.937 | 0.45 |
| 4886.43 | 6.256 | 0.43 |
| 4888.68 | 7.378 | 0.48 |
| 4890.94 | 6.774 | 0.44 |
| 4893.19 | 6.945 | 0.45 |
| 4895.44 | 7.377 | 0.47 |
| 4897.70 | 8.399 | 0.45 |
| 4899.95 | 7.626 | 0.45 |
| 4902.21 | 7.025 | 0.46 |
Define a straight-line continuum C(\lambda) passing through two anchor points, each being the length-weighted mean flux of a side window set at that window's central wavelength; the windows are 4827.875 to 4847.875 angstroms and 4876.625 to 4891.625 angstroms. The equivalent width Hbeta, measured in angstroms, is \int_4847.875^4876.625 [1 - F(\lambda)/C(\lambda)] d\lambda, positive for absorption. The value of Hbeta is -3.9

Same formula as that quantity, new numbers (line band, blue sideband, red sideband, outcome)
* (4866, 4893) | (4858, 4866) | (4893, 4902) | 8.3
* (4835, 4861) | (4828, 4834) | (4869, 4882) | -0.6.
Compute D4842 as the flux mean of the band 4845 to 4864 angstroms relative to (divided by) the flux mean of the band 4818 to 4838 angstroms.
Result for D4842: 1.2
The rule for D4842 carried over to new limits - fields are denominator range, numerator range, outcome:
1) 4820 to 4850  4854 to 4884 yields 1.11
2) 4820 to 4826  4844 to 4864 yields 1.18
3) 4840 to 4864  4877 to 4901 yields 0.84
